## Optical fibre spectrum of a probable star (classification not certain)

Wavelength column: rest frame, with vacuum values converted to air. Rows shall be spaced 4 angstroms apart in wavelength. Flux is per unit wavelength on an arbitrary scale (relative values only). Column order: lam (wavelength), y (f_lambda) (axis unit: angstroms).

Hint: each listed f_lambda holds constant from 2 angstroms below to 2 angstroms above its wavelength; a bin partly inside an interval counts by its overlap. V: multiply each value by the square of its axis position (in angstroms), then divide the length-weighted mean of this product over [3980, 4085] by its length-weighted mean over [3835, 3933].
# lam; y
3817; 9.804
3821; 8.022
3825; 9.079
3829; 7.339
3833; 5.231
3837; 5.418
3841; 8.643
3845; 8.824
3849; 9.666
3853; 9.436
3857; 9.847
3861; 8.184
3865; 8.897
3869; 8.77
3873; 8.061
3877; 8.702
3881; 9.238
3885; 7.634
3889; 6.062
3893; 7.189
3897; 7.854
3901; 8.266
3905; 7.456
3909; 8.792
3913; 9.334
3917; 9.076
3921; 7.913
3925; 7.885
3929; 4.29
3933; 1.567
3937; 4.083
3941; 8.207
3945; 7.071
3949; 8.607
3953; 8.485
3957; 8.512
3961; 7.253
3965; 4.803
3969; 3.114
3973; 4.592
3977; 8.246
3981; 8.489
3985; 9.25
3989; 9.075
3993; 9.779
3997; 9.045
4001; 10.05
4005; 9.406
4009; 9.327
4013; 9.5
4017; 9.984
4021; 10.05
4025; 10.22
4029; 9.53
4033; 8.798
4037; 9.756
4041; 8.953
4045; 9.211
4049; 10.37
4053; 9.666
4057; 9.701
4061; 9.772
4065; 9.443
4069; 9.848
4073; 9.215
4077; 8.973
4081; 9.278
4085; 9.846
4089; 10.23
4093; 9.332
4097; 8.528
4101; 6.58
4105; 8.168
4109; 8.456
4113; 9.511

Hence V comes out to 1.28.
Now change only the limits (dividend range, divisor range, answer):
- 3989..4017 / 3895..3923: 1.19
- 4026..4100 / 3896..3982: 1.44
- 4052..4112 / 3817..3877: 1.24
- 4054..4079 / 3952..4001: 1.30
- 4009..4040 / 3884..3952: 1.42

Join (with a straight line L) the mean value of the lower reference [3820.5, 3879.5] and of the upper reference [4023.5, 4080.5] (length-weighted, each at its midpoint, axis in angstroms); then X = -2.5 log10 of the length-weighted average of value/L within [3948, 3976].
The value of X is 0.35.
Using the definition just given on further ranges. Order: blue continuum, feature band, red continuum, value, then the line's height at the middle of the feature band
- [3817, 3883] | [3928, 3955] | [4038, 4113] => 0.39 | 8.72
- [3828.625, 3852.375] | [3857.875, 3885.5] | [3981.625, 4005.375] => -0.08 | 8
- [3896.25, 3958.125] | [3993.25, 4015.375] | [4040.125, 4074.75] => -0.10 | 8.67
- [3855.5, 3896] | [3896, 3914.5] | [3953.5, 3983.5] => -0.09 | 7.7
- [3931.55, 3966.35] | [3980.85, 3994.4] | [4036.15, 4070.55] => -0.19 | 7.73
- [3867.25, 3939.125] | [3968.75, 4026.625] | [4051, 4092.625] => -0.03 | 8.6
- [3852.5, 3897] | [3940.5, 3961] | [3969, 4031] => 0.08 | 8.67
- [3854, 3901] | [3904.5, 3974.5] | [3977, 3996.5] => 0.28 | 8.7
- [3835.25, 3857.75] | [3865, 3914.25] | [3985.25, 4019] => 0.09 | 8.86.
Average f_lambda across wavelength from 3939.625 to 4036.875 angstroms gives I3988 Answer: 8.42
